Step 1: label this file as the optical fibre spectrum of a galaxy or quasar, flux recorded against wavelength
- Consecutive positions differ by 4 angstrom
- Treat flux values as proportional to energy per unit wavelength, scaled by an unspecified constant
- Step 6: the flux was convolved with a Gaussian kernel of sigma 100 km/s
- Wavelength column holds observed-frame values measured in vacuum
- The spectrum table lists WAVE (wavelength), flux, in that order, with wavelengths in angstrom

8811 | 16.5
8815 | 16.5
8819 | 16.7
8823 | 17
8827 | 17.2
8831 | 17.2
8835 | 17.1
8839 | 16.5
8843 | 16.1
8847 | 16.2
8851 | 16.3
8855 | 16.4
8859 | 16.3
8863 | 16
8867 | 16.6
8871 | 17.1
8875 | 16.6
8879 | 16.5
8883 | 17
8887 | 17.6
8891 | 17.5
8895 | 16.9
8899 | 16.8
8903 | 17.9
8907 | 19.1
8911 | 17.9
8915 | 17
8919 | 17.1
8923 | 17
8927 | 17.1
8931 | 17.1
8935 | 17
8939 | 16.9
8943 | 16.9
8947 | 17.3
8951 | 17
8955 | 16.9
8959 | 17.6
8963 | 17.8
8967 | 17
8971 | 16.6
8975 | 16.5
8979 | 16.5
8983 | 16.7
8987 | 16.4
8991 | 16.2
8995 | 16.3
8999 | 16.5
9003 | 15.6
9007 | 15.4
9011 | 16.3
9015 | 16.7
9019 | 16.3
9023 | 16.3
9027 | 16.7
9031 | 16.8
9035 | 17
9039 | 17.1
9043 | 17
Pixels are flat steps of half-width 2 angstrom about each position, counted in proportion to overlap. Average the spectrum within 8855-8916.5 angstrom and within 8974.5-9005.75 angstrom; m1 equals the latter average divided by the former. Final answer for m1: 0.95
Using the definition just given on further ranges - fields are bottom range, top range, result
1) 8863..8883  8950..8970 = 1.03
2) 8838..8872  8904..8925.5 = 1.08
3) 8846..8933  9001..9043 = 0.97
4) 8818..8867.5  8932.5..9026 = 1.00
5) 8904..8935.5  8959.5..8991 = 0.96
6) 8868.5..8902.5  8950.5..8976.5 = 1.00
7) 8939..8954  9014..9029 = 0.97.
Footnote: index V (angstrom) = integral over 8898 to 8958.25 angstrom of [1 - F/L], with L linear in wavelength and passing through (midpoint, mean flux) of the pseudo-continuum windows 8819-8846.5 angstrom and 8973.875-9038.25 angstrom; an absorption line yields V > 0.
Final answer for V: -2.5 angstrom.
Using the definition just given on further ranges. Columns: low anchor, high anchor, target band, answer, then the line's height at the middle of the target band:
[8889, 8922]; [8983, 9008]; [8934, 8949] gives -0.1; 17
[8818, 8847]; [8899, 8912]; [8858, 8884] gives 1.3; 17.5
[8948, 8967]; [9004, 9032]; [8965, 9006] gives 1.1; 16.8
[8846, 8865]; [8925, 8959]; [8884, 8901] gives -0.6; 16.6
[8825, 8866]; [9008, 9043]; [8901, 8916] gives -1.3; 16.6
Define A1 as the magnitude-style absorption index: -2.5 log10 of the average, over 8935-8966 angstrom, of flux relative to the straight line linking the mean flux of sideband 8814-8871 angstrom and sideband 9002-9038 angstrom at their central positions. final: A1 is -0.05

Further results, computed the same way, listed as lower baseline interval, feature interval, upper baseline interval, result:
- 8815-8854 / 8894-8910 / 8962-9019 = -0.07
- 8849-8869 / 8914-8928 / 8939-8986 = -0.02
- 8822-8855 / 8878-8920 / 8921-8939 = -0.03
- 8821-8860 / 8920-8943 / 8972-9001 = -0.03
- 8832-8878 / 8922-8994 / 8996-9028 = -0.04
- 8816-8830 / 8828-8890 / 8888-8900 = 0.02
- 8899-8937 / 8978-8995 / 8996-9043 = 0.02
